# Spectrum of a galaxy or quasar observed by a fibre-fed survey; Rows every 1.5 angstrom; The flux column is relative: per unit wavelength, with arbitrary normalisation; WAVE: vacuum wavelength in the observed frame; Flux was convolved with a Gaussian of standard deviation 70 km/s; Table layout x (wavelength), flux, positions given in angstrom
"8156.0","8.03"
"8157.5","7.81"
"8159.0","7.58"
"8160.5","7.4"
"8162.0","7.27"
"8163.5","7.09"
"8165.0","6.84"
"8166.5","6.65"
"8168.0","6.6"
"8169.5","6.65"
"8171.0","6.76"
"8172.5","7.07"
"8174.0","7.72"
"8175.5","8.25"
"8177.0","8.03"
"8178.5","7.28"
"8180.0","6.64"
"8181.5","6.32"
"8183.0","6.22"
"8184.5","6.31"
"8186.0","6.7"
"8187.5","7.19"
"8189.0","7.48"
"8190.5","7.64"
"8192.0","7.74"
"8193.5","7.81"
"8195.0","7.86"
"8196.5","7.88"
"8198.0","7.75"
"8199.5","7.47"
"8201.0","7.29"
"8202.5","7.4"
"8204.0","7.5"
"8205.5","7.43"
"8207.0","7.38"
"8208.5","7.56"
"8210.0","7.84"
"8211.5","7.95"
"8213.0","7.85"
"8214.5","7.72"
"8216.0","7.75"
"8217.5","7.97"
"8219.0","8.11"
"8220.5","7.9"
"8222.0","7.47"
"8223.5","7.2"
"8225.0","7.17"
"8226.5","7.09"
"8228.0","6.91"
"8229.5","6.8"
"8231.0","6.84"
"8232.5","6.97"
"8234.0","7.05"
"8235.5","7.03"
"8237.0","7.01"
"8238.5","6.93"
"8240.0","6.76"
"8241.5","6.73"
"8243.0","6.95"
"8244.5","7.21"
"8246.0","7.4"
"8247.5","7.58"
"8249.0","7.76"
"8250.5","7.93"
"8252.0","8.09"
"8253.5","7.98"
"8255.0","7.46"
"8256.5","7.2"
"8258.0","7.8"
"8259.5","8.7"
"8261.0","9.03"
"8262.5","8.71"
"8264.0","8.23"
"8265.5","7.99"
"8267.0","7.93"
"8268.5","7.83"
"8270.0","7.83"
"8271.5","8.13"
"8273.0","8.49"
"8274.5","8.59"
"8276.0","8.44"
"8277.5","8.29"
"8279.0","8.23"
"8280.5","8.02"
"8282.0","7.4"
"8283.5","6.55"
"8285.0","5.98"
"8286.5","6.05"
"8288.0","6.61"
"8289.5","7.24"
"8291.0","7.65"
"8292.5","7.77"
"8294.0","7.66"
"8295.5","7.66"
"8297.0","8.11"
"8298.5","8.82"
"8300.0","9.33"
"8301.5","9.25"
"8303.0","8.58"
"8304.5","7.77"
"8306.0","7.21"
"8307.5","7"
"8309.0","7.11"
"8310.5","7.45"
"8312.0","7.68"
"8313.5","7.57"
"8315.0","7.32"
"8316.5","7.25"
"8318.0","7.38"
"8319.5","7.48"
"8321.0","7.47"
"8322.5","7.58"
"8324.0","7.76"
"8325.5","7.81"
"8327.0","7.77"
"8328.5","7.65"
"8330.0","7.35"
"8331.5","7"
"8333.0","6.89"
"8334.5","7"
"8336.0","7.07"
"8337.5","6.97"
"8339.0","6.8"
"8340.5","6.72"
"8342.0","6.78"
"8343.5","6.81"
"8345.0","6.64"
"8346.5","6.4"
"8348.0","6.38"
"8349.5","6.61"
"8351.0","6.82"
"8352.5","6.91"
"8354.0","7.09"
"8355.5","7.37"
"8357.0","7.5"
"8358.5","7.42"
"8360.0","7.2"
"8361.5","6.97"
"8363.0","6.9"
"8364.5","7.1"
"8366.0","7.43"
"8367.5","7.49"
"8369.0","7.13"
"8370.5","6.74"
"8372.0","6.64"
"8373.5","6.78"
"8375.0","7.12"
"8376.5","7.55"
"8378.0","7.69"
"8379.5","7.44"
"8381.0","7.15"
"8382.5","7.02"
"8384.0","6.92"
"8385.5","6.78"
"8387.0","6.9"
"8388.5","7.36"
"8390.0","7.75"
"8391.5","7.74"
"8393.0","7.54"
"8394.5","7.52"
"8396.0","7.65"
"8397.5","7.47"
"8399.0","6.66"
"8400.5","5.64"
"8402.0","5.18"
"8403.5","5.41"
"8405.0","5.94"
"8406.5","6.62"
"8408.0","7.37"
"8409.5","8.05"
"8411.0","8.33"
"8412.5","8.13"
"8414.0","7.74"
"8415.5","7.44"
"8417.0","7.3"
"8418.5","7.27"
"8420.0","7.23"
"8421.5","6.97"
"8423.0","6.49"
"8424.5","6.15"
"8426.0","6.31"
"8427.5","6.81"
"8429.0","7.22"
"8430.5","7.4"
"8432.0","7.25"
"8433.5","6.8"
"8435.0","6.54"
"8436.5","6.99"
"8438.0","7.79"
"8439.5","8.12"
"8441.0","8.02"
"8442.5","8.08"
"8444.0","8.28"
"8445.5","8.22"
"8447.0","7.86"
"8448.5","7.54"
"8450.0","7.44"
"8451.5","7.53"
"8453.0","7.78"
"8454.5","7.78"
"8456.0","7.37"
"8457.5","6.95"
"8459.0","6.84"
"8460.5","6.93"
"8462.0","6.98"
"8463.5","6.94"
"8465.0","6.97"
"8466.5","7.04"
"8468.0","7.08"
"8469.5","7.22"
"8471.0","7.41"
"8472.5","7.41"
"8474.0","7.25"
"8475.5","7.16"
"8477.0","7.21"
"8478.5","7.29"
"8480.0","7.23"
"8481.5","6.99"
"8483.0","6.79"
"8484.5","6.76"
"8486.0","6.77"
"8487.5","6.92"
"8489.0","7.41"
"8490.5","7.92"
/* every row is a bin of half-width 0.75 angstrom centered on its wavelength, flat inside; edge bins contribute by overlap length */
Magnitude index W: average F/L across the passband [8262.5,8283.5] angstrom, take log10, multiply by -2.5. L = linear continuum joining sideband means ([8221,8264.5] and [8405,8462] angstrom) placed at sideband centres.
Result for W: -0.09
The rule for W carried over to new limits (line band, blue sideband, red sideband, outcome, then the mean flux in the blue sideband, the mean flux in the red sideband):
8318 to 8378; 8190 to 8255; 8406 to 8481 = 0.04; 7.46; 7.32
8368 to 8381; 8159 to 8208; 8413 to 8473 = 0.02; 7.25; 7.29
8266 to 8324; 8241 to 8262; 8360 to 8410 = -0.03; 7.72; 7.02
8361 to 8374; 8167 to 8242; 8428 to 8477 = 0.05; 7.3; 7.38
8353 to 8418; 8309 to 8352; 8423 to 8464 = 0.01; 7.16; 7.32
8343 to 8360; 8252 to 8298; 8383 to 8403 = 0.05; 7.8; 6.99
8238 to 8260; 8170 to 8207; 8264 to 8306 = 0.02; 7.32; 7.85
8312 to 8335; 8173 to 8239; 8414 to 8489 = -0.02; 7.37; 7.23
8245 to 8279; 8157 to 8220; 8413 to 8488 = -0.10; 7.38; 7.24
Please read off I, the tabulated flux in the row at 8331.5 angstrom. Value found 7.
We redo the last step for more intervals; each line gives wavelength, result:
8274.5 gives 8.59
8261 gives 9.03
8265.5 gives 7.99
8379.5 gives 7.44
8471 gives 7.41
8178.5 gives 7.28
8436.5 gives 6.99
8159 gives 7.58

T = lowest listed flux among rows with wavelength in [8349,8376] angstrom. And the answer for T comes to 6.61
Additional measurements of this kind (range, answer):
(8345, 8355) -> 6.38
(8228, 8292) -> 5.98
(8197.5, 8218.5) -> 7.29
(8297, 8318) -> 7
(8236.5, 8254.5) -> 6.73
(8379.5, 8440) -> 5.18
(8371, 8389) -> 6.64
